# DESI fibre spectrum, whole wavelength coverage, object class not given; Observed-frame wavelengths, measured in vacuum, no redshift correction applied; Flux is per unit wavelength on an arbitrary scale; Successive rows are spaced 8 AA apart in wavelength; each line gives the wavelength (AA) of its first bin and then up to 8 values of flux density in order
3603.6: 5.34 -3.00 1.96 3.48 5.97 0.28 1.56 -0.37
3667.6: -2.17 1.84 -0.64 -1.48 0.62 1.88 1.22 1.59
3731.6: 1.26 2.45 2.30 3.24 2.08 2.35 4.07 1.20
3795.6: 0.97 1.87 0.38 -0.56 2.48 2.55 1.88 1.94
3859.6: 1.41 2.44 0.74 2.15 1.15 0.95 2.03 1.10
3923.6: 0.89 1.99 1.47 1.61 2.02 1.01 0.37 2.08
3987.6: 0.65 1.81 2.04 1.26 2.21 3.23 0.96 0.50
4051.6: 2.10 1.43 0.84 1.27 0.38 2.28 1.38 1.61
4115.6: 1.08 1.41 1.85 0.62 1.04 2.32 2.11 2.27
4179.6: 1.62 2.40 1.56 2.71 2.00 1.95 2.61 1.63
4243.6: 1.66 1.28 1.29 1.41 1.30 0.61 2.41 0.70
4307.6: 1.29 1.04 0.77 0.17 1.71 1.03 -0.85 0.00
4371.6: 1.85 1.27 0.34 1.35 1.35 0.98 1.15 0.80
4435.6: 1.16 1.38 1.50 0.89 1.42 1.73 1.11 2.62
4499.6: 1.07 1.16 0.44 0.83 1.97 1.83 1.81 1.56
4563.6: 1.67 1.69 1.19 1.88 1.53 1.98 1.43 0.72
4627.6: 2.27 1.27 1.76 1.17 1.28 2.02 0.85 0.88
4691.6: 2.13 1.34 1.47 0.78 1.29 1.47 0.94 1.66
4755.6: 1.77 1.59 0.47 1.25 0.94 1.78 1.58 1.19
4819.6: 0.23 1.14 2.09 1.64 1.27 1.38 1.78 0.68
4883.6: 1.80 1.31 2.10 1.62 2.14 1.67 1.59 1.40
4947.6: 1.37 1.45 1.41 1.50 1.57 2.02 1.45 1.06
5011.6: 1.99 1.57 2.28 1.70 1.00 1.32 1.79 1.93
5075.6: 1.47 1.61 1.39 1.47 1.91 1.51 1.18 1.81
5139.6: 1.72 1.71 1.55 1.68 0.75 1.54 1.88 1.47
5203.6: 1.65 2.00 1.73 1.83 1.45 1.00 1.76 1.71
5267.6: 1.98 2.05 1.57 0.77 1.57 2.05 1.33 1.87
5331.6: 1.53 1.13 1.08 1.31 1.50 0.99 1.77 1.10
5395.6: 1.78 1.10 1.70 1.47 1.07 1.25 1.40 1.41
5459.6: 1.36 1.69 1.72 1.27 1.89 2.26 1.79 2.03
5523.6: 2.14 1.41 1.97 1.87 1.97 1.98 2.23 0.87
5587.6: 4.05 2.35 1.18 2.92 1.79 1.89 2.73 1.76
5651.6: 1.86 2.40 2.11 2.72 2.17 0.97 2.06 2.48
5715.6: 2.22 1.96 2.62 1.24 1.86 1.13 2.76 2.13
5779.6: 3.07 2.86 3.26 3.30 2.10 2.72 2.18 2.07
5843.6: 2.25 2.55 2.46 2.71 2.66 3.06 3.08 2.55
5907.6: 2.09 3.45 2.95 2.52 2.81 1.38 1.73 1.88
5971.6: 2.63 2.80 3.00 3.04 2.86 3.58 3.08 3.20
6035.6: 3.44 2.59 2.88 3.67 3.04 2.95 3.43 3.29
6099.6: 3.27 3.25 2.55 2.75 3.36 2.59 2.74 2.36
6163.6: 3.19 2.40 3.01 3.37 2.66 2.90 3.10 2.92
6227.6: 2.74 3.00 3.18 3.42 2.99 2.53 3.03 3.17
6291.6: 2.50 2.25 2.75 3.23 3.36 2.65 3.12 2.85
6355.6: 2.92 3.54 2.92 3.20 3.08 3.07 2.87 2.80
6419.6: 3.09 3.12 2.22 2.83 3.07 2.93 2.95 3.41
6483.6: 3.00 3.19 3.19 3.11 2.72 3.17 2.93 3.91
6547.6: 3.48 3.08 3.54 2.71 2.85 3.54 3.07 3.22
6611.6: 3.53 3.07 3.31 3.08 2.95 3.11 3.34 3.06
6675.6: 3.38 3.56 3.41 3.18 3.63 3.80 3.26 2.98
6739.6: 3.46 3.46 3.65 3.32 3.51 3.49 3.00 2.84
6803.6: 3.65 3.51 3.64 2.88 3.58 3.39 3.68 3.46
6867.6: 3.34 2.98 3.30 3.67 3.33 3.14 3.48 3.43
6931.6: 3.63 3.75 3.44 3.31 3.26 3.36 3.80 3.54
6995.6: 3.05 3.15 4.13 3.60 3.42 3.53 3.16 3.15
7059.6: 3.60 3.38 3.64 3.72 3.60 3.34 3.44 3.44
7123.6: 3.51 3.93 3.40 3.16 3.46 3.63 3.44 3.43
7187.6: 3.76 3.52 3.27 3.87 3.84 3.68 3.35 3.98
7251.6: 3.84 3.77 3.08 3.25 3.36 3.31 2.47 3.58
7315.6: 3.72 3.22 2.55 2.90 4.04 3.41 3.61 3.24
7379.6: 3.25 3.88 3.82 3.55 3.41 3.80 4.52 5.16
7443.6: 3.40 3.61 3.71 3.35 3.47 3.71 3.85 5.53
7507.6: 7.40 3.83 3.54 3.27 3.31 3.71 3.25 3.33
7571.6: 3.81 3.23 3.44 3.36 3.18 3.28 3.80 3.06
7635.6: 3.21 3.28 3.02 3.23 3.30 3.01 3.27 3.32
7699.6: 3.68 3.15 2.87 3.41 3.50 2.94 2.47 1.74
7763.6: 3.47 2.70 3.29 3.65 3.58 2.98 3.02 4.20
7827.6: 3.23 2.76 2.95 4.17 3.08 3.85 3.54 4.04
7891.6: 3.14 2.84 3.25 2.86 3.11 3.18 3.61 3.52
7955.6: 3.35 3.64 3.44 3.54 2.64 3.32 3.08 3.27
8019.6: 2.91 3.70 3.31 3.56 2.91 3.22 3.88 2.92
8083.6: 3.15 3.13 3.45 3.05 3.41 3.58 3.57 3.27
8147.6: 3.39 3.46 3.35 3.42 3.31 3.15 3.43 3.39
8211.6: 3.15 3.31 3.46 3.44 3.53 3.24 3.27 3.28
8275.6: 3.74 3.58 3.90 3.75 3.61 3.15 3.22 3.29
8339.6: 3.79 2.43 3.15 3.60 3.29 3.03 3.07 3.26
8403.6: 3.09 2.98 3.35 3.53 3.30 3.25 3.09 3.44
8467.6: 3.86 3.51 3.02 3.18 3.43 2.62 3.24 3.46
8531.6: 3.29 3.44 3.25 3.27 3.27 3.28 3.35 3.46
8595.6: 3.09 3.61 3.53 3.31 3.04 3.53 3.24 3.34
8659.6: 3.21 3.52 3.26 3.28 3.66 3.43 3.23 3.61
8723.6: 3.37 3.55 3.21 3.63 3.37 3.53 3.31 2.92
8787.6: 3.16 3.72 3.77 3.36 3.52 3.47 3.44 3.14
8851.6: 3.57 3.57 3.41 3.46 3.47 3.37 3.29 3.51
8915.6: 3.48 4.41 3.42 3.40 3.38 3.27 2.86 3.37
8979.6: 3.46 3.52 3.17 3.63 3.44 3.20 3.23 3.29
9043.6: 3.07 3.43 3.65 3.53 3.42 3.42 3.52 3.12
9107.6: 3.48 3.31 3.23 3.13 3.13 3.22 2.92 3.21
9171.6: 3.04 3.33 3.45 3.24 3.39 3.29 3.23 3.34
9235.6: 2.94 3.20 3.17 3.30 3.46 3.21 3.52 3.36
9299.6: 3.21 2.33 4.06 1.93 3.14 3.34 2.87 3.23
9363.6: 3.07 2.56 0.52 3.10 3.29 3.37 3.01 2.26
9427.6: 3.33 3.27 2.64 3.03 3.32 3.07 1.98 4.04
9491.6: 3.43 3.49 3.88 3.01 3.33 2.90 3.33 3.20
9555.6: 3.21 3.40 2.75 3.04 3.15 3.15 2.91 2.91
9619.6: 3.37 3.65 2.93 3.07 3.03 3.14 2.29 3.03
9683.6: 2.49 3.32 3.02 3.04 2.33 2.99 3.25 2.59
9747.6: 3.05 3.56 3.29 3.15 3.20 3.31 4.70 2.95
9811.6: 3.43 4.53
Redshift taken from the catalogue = 0.50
